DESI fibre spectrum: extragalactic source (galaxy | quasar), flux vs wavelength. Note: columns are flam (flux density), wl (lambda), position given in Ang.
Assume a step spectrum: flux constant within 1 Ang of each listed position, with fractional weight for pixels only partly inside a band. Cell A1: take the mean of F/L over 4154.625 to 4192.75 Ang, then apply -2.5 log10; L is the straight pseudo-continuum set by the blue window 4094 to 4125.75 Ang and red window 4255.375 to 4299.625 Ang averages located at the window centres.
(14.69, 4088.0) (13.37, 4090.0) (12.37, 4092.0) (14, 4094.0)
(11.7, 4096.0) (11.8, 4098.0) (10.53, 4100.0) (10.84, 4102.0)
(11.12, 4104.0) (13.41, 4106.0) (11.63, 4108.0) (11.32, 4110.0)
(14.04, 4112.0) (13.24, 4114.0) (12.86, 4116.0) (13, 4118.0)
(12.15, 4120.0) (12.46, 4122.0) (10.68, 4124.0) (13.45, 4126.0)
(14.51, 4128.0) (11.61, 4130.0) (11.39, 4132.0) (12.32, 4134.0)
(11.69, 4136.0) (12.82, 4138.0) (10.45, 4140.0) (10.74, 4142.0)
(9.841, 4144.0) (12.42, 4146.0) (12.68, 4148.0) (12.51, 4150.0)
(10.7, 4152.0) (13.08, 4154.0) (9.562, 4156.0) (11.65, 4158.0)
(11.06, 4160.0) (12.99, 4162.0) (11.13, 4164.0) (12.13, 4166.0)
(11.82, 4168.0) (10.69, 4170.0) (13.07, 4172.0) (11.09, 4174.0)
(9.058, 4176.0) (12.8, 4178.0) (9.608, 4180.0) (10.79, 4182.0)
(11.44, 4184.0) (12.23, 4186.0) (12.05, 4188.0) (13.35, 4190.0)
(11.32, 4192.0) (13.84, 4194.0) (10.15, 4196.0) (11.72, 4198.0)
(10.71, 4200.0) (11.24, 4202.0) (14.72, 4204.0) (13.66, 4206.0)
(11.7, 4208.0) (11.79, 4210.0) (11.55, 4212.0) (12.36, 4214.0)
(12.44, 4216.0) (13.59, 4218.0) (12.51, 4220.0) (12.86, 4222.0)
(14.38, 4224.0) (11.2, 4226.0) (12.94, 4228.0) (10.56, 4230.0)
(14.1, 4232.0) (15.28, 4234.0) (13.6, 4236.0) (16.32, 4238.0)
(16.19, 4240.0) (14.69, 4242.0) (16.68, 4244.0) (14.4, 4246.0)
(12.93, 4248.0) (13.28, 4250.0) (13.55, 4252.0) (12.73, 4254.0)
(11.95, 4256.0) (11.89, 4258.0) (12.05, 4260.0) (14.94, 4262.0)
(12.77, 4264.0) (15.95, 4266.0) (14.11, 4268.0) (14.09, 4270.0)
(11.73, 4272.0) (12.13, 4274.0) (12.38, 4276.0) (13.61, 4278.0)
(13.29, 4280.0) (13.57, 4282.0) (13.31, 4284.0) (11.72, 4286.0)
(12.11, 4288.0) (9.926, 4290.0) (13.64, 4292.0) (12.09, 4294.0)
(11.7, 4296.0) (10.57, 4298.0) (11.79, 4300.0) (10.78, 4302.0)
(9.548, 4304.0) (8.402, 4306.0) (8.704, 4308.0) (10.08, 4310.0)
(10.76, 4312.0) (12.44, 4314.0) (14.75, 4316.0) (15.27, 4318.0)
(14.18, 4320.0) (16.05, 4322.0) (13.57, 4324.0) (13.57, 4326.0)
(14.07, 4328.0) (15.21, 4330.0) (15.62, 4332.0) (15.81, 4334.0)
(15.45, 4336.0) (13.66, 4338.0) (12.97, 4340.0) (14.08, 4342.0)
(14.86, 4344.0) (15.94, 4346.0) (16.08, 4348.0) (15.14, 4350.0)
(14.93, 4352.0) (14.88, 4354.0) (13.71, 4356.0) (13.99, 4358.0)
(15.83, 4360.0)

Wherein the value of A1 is 0.08 mag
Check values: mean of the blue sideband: 12.1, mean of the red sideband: 12.7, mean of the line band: 11.5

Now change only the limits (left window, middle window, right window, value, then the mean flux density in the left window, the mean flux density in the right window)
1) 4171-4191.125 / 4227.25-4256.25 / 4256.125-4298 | -0.14 mag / 11.5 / 12.8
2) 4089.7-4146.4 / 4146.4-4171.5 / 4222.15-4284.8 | 0.07 mag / 12.1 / 13.6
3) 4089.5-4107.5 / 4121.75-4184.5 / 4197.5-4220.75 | 0.05 mag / 12.1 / 12.3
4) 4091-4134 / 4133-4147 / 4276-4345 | 0.08 mag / 12.3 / 12.9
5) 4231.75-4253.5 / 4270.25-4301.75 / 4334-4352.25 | 0.20 mag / 14.6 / 14.8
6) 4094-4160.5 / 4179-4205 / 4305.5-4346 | 0.06 mag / 12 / 13.6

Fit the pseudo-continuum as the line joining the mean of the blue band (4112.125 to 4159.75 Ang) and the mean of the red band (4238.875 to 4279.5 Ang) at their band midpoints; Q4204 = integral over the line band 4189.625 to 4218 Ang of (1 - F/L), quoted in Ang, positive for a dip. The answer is 1.5 Ang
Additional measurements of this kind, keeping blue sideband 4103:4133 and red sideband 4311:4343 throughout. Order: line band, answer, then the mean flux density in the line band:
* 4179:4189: 1.4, 11.2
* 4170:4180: 1.3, 11.2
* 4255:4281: 1.1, 13.1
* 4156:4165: 0.9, 11.5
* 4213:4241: -0.2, 13.5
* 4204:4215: 0.7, 12.4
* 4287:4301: 2.3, 11.7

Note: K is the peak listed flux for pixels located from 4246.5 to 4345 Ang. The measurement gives 16.05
